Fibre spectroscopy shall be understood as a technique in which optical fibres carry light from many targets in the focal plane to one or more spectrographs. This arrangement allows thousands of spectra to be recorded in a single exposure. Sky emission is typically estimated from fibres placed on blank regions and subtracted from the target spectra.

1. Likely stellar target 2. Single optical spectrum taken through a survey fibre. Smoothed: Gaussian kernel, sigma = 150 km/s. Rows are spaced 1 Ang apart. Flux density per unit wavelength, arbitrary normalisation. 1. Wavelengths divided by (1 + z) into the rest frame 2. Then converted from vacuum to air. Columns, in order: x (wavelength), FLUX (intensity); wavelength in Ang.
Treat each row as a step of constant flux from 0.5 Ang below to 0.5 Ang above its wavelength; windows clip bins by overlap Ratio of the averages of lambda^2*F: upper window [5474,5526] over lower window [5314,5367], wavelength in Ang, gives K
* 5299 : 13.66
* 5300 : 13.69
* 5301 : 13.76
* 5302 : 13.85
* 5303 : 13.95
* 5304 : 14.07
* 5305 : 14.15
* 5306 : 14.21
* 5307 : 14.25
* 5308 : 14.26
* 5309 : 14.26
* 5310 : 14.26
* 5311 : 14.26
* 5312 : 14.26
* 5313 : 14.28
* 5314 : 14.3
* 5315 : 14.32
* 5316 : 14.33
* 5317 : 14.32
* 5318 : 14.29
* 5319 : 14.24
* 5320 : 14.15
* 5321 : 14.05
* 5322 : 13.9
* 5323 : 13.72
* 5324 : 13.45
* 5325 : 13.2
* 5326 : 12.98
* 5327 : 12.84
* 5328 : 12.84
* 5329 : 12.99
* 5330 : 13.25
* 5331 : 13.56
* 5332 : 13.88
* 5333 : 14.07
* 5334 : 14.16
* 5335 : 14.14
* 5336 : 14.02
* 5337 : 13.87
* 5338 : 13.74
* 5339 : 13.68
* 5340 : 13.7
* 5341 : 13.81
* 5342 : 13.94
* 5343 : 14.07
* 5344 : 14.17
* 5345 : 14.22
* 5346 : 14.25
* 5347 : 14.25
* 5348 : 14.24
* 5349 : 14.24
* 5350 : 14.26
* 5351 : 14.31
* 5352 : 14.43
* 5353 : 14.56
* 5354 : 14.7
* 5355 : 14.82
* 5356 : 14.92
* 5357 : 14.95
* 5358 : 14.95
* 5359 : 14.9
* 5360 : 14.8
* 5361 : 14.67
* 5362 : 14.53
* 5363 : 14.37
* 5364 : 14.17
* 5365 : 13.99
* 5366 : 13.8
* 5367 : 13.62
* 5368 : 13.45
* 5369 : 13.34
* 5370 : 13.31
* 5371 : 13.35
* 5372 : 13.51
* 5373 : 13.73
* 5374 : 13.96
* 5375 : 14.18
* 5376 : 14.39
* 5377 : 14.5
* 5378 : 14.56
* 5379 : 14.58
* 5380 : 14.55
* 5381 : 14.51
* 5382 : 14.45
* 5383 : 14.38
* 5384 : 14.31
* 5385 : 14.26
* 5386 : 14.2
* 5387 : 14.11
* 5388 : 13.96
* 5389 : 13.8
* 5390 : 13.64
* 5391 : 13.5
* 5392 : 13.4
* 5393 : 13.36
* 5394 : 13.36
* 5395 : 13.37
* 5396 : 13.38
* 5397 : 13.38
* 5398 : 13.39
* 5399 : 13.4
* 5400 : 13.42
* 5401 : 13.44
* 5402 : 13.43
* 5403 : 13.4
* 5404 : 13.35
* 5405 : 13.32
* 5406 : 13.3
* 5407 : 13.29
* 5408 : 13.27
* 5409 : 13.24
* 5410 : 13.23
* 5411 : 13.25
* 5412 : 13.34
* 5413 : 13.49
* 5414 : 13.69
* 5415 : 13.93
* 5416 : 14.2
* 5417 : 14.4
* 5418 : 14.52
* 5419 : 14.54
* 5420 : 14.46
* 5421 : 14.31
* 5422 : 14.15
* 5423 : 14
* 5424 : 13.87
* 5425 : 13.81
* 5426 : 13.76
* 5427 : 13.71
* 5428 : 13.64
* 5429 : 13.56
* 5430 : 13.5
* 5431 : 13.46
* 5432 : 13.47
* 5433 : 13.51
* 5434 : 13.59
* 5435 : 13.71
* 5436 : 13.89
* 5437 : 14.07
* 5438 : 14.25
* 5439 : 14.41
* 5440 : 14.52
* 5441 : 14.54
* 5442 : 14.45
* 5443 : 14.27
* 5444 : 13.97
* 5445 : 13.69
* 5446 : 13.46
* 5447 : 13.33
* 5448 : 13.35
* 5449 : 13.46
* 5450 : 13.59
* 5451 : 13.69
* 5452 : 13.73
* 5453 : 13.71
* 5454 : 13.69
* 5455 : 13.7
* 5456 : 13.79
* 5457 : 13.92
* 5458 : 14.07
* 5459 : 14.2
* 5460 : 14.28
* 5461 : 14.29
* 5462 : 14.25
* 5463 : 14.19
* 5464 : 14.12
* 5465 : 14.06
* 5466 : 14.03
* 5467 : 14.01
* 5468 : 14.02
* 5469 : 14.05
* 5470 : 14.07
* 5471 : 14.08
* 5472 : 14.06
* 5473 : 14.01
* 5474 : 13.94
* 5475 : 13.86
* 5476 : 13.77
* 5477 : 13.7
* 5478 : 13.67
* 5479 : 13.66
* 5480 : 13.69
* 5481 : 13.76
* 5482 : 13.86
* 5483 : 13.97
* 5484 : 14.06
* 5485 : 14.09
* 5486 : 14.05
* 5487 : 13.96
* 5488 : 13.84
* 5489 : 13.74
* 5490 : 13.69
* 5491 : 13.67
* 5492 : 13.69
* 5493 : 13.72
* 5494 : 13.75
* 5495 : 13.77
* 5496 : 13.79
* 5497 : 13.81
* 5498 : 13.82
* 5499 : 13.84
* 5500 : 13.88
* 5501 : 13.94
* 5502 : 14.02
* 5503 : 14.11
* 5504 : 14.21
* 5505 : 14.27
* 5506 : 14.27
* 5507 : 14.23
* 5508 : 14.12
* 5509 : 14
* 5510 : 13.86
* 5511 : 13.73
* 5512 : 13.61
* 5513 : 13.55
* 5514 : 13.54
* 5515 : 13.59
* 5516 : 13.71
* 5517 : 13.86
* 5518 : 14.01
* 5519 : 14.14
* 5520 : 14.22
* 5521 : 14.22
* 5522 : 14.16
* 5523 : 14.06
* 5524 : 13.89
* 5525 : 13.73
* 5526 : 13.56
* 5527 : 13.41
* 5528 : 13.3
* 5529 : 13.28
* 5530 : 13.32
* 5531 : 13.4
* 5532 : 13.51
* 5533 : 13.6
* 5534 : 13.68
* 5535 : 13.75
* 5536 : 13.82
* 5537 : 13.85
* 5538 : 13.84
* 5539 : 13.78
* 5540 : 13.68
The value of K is 1.0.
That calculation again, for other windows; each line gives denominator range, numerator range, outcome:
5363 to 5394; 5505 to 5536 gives 1.04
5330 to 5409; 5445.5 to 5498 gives 1.03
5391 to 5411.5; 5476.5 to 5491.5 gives 1.07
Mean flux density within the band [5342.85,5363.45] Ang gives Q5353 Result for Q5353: 14.5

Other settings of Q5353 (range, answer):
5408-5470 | 13.9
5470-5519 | 13.9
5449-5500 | 13.9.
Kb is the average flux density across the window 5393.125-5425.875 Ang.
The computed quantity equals 13.7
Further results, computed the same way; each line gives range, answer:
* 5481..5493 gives 13.9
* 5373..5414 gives 13.7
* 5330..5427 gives 14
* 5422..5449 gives 13.8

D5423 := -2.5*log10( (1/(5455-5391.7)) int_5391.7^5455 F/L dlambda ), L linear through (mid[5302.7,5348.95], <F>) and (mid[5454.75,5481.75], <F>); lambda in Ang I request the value 0.02 mag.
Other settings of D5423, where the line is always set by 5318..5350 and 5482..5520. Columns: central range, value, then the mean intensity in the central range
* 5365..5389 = -0.02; 14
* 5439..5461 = 0.00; 13.9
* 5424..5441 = 0.00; 13.8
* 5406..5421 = 0.01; 13.8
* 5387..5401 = 0.03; 13.5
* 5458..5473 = -0.02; 14.1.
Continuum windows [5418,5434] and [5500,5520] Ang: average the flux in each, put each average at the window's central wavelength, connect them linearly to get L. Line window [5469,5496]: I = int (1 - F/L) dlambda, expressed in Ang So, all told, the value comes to 0.1 Ang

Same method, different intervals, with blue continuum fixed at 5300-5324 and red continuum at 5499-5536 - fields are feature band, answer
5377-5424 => 0.63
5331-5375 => -0.20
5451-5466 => -0.08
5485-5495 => 0.04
